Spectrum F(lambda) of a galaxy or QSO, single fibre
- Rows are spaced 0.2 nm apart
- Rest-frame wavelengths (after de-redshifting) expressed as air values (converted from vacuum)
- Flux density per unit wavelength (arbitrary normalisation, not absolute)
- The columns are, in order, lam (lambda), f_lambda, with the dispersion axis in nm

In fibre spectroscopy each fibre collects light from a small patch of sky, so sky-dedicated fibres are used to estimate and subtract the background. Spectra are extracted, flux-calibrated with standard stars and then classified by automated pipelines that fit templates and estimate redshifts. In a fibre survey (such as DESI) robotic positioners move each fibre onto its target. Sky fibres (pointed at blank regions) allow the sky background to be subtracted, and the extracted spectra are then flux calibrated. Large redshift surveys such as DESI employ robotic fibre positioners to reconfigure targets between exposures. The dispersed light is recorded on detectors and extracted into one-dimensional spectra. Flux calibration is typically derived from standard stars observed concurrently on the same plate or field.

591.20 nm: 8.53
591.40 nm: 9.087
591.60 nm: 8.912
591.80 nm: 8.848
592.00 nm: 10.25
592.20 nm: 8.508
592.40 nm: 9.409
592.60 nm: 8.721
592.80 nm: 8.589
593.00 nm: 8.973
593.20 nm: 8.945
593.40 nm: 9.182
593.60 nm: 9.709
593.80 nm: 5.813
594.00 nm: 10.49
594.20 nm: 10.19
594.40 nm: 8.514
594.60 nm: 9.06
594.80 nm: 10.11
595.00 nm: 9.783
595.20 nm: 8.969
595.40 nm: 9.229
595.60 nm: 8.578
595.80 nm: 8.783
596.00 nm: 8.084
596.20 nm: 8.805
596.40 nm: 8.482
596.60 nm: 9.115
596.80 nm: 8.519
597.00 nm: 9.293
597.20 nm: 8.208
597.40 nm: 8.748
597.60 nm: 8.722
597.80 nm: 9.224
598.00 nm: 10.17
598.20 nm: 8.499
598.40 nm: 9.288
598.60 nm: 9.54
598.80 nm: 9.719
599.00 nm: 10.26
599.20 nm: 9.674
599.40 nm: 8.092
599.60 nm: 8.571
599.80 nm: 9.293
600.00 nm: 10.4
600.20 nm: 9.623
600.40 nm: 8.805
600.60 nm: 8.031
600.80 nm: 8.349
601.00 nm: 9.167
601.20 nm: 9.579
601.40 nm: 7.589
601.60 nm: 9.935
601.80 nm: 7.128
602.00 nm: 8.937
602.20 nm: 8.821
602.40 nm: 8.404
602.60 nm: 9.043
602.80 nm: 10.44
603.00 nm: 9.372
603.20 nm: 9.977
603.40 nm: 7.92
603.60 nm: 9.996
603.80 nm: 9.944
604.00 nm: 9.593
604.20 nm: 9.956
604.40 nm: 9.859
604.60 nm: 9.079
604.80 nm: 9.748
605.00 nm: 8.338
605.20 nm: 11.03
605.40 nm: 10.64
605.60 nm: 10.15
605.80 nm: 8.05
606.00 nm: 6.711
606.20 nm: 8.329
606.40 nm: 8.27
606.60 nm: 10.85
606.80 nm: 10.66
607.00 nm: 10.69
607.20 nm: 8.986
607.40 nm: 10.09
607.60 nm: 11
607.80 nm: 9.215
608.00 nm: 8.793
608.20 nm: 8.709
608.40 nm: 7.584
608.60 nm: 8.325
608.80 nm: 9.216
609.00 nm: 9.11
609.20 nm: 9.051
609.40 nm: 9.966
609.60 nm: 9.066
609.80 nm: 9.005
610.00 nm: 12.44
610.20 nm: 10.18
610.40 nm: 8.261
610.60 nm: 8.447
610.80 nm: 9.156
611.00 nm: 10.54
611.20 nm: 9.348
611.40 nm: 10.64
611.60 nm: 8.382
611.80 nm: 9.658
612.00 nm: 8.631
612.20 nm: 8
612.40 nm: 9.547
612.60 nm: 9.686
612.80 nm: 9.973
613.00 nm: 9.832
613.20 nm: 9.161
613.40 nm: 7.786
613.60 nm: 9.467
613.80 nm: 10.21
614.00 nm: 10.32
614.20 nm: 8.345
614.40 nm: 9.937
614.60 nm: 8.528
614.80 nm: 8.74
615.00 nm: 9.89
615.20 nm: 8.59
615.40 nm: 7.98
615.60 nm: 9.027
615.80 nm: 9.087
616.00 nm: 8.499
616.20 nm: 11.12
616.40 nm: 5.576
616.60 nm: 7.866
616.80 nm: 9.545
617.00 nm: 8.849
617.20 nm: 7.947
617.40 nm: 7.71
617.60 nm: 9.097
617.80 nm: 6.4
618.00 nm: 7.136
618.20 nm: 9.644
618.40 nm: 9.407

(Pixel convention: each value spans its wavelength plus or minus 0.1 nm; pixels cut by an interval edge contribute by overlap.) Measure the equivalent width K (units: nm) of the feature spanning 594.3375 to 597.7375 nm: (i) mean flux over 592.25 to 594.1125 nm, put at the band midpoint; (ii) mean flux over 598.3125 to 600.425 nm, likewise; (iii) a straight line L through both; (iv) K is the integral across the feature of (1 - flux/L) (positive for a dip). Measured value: 0.08 nm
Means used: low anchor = 8.87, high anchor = 9.41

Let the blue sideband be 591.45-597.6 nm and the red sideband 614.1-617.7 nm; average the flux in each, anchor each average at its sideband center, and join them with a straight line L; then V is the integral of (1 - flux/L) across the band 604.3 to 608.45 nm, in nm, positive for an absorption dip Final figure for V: -0.28 nm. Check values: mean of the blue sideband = 8.96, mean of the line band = 9.39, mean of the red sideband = 8.69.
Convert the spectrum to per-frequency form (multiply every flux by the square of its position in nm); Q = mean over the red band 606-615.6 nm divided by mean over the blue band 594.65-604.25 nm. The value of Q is 1.06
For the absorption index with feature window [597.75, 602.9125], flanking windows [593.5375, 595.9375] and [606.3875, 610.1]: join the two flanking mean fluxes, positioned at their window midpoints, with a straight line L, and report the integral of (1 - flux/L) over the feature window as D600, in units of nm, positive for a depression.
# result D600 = 0.10 nm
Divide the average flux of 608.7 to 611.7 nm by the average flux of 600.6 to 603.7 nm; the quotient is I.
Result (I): 1.06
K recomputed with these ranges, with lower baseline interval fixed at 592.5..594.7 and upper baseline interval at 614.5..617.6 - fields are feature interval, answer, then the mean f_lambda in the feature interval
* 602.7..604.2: -0.14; 9.63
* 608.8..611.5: -0.29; 9.62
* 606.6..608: -0.21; 10.1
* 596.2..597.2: 0.01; 8.78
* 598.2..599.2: -0.08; 9.58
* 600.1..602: 0.03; 8.7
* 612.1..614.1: -0.17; 9.4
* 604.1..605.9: -0.18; 9.65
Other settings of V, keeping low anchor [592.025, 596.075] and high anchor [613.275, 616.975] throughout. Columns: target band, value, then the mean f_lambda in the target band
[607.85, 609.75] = 0.01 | 8.88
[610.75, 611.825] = -0.08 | 9.64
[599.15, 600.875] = 0.00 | 8.97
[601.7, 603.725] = -0.01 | 9.02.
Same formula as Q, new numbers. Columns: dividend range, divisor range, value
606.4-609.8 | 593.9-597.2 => 1.08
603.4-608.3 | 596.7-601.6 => 1.07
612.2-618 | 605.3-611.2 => 0.97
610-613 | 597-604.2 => 1.07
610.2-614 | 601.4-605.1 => 1.04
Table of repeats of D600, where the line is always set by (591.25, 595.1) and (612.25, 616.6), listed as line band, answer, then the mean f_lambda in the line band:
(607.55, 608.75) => 0.03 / 8.86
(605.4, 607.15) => -0.04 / 9.29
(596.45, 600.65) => -0.02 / 9.14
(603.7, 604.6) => -0.07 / 9.75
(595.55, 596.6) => 0.06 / 8.6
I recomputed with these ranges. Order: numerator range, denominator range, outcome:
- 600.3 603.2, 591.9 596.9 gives 0.99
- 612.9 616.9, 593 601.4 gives 0.99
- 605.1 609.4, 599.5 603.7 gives 1.03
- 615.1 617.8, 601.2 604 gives 0.93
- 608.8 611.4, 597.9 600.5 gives 1.02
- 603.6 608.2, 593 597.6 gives 1.07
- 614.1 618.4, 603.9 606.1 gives 0.91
